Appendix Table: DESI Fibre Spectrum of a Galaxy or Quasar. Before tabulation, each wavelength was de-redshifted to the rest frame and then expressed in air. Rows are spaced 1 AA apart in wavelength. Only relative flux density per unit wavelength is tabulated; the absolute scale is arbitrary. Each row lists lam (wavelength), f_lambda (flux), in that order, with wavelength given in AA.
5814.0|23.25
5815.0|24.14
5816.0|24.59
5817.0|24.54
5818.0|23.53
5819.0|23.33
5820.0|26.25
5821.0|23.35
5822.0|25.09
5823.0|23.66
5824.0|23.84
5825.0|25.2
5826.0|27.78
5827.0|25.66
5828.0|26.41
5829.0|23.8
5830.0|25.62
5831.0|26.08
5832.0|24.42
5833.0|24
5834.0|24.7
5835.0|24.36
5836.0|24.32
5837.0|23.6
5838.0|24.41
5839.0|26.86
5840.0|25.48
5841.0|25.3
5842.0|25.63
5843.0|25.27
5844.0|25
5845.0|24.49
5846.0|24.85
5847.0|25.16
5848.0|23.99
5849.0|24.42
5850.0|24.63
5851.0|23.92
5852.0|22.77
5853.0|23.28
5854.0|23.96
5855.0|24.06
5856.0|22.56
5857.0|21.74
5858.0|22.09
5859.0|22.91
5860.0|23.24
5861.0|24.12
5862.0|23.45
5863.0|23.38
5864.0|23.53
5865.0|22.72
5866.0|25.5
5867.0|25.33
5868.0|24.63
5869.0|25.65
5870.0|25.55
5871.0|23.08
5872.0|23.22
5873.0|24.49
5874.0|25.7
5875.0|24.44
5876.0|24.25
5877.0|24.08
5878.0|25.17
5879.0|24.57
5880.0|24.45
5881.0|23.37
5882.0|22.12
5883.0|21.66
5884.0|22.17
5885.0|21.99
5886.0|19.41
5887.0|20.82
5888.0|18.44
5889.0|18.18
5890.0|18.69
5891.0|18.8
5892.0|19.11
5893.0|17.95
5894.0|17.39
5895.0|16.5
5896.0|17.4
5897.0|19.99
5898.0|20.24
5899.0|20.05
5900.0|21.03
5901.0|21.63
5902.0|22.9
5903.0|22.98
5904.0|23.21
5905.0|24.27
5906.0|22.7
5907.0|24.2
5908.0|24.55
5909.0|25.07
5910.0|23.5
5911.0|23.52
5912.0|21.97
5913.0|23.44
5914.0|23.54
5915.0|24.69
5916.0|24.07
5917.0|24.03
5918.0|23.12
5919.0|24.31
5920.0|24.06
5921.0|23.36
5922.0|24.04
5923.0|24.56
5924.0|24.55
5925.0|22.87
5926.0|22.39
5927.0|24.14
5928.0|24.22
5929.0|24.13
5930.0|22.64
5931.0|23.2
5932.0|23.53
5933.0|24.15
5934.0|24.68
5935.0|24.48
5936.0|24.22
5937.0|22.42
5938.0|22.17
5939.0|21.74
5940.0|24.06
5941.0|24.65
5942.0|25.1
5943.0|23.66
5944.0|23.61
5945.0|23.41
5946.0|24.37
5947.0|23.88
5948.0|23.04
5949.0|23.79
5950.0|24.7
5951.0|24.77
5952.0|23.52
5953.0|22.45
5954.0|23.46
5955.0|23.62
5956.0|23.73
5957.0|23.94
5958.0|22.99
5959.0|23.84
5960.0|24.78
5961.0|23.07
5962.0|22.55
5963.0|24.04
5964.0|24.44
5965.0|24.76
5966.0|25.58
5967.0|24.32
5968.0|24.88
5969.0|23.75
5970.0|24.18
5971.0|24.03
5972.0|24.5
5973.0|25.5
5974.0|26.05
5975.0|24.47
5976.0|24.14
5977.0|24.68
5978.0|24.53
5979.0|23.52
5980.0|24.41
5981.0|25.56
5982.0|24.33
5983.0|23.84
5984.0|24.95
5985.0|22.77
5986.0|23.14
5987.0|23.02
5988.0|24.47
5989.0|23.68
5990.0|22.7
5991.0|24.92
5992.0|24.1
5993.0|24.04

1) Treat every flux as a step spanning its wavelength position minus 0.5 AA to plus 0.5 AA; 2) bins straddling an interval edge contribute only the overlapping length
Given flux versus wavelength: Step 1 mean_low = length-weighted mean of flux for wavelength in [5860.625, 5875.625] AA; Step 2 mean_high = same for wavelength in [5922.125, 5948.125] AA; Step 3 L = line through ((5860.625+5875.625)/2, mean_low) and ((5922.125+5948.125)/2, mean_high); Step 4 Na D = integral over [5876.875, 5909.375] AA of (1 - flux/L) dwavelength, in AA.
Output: 3.7 AA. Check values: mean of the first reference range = 24.3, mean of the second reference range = 23.7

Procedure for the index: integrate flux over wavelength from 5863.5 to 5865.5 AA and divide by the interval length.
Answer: 23.1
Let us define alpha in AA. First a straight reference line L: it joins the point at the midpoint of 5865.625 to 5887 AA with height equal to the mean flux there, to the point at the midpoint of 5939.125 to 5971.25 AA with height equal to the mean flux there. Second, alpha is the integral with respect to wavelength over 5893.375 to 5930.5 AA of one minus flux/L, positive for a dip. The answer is 1.8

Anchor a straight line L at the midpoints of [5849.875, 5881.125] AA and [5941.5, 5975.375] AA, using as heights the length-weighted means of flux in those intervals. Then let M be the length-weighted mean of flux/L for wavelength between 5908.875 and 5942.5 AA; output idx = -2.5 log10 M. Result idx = 0.01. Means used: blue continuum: 23.9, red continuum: 24.1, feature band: 23.7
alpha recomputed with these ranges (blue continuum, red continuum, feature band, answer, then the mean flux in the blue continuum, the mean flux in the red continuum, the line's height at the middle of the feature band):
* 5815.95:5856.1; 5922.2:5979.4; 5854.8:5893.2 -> 2.6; 24.7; 23.9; 24.4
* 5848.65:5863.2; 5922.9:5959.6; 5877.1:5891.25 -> 1.2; 23.4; 23.7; 23.5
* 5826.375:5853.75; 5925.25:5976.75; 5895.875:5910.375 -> 1.1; 24.8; 23.9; 24.3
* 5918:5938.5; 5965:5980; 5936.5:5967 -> 0.5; 23.7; 24.6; 24.2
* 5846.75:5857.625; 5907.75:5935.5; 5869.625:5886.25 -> 0.1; 23.6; 23.8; 23.7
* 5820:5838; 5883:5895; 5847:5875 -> -2.6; 24.8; 19.3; 21.9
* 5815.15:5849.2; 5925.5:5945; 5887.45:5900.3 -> 2.9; 24.8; 23.6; 24.1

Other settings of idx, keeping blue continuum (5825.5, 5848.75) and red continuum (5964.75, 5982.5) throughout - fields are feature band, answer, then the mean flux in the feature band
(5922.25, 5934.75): 0.045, 23.8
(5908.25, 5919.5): 0.047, 23.8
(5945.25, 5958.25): 0.044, 23.7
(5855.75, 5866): 0.086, 23.1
